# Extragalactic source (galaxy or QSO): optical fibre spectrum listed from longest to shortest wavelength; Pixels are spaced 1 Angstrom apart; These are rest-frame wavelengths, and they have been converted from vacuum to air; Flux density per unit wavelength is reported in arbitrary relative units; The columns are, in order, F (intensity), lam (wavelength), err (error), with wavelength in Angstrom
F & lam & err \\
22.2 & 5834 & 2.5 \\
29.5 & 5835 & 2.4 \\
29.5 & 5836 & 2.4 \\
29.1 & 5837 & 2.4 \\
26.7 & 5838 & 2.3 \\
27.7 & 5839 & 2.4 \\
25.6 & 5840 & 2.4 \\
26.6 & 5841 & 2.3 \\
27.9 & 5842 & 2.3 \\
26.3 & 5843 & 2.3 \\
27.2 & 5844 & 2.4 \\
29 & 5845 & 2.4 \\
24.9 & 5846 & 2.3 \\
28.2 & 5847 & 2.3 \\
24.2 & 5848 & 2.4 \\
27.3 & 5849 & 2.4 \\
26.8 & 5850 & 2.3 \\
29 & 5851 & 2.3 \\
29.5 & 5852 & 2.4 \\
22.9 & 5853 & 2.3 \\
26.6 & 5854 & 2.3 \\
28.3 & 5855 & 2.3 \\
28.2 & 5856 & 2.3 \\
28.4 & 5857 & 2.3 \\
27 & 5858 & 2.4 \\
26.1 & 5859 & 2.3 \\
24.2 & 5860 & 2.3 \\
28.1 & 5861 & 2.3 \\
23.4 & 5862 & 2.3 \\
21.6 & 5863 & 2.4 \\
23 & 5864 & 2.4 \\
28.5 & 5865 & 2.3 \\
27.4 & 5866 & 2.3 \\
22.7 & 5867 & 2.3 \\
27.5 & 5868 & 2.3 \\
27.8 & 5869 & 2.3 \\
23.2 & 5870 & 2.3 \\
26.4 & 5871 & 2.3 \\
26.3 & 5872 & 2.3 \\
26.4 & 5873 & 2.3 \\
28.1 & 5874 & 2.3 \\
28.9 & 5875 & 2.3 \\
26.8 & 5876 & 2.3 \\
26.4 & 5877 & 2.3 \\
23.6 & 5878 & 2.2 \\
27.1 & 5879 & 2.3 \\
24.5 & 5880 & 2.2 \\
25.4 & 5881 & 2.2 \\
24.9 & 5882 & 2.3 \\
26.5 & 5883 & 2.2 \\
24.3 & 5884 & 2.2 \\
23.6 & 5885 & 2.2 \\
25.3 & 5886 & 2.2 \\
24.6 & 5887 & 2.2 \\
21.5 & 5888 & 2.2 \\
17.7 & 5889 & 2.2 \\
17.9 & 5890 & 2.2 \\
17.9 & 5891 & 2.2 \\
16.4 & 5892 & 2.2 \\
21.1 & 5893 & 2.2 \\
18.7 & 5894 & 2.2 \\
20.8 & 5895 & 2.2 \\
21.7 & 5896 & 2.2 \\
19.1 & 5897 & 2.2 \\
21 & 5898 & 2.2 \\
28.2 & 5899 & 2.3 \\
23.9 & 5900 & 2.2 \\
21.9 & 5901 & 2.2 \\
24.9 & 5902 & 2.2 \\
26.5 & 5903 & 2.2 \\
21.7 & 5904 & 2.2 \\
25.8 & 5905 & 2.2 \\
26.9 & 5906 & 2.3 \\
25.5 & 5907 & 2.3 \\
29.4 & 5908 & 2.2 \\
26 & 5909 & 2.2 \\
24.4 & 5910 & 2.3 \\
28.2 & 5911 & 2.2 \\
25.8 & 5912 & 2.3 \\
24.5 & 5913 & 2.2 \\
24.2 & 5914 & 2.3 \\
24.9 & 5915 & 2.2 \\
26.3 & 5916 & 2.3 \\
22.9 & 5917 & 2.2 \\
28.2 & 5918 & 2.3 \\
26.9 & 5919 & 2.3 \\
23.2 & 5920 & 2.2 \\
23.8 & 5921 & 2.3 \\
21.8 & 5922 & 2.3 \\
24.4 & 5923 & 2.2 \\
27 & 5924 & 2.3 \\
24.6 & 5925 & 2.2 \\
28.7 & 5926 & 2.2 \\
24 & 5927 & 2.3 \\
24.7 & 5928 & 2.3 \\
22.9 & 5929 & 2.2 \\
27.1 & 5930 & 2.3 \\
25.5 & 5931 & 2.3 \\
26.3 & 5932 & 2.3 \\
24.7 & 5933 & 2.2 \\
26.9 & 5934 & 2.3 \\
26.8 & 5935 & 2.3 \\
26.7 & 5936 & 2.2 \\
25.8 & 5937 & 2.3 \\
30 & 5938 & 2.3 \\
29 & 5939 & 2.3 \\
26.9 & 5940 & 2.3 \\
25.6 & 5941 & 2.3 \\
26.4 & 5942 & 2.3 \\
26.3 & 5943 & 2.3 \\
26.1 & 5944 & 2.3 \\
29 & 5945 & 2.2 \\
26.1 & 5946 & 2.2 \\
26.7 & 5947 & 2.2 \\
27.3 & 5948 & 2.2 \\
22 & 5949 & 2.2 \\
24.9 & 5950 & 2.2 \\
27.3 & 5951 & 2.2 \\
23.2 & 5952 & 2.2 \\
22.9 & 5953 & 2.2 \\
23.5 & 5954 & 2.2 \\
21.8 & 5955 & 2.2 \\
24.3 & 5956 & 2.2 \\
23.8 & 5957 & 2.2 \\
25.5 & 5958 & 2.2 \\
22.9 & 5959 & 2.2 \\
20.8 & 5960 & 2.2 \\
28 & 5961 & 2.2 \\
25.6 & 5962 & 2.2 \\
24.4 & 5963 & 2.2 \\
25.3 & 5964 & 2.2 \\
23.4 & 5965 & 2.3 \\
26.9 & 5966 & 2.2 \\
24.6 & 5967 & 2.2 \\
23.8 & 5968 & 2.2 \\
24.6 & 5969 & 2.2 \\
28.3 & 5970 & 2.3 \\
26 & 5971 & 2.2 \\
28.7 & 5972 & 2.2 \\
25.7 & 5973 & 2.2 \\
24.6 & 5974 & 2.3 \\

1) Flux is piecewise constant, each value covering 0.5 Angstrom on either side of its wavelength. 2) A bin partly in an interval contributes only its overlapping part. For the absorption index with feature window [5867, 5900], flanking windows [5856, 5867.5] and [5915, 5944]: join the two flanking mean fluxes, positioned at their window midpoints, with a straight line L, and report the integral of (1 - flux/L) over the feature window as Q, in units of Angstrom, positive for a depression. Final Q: 2.5 Angstrom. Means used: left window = 25.6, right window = 25.8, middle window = 23.7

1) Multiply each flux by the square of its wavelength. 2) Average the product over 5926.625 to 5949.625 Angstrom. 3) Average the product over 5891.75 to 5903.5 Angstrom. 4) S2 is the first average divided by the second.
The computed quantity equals 1.20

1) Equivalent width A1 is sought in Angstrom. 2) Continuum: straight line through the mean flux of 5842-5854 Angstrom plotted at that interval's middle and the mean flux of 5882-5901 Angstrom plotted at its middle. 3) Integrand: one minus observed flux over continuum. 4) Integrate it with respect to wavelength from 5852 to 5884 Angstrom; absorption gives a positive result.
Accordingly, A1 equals -2.0 Angstrom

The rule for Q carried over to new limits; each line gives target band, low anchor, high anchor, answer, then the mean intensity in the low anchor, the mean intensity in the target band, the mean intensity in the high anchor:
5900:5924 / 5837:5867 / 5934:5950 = 1.3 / 26.6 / 25.1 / 26.7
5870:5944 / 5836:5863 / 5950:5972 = 2.7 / 26.8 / 24.8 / 24.7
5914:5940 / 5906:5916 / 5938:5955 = 0.2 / 25.9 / 25.7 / 25.8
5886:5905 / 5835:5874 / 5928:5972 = 3.3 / 26.6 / 21.6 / 25.5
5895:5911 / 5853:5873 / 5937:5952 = 1.1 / 26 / 24.5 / 26.5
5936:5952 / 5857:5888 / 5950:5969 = -1.3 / 25.6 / 26.5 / 24.4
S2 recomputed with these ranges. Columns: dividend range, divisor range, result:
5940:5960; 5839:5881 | 0.98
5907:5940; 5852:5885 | 1.01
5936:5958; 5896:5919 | 1.04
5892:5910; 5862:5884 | 0.92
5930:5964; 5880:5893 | 1.17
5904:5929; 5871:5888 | 1.00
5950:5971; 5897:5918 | 1.00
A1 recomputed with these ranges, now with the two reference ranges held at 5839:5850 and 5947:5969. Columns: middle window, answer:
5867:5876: -0.1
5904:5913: -0.2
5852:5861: -0.1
